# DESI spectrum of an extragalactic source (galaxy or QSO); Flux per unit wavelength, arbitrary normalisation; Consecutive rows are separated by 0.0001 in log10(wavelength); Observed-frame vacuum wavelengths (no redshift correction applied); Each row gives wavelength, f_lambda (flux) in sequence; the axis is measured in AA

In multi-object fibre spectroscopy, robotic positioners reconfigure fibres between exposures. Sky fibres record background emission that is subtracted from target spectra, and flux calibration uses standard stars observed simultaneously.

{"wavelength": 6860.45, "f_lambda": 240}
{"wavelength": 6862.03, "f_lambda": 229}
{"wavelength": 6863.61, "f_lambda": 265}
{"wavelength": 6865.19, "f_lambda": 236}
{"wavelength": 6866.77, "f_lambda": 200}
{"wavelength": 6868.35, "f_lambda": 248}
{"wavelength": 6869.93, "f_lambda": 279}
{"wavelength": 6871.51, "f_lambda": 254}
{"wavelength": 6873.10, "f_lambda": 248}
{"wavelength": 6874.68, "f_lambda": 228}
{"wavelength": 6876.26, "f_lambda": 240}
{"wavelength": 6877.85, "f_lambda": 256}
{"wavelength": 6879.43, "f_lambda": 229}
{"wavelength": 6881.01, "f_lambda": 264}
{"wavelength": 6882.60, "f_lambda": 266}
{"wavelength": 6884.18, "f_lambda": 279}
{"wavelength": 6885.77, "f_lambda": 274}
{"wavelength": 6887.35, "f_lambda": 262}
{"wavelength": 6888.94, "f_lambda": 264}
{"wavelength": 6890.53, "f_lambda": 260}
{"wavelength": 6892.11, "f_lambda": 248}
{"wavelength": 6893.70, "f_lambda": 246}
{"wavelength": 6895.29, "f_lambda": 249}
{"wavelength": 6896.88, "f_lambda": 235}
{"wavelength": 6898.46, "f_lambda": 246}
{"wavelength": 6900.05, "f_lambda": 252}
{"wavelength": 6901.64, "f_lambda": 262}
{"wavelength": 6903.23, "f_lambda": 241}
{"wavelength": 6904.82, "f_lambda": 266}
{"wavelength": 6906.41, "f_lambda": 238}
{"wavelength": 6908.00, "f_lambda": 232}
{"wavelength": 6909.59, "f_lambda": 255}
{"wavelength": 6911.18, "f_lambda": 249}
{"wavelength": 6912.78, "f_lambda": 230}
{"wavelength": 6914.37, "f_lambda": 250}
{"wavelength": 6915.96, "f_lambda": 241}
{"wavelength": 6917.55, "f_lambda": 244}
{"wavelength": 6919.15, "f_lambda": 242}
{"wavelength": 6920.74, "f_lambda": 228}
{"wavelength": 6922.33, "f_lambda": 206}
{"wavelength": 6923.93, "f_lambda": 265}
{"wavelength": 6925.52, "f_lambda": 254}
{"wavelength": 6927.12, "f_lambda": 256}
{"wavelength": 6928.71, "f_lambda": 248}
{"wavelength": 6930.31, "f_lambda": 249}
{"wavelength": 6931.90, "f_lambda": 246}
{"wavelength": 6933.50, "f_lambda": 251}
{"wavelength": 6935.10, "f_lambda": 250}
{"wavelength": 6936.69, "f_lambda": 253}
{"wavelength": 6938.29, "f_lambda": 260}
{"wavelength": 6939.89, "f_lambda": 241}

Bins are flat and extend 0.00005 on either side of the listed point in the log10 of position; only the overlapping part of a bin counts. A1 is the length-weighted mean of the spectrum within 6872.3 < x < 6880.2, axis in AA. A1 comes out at 240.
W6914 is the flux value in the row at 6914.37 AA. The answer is 250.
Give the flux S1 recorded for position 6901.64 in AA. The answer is 262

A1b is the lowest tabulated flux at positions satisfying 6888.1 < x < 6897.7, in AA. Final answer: 235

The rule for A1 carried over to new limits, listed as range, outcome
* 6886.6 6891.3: 262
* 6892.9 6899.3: 244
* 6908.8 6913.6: 244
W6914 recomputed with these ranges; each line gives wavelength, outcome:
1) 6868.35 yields 248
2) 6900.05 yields 252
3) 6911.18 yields 249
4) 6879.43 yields 229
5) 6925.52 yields 254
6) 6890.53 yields 260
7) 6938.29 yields 260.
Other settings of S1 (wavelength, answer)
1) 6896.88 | 235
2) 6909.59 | 255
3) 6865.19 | 236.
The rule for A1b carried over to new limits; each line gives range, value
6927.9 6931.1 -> 248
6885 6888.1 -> 262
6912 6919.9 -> 230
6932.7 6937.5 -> 250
